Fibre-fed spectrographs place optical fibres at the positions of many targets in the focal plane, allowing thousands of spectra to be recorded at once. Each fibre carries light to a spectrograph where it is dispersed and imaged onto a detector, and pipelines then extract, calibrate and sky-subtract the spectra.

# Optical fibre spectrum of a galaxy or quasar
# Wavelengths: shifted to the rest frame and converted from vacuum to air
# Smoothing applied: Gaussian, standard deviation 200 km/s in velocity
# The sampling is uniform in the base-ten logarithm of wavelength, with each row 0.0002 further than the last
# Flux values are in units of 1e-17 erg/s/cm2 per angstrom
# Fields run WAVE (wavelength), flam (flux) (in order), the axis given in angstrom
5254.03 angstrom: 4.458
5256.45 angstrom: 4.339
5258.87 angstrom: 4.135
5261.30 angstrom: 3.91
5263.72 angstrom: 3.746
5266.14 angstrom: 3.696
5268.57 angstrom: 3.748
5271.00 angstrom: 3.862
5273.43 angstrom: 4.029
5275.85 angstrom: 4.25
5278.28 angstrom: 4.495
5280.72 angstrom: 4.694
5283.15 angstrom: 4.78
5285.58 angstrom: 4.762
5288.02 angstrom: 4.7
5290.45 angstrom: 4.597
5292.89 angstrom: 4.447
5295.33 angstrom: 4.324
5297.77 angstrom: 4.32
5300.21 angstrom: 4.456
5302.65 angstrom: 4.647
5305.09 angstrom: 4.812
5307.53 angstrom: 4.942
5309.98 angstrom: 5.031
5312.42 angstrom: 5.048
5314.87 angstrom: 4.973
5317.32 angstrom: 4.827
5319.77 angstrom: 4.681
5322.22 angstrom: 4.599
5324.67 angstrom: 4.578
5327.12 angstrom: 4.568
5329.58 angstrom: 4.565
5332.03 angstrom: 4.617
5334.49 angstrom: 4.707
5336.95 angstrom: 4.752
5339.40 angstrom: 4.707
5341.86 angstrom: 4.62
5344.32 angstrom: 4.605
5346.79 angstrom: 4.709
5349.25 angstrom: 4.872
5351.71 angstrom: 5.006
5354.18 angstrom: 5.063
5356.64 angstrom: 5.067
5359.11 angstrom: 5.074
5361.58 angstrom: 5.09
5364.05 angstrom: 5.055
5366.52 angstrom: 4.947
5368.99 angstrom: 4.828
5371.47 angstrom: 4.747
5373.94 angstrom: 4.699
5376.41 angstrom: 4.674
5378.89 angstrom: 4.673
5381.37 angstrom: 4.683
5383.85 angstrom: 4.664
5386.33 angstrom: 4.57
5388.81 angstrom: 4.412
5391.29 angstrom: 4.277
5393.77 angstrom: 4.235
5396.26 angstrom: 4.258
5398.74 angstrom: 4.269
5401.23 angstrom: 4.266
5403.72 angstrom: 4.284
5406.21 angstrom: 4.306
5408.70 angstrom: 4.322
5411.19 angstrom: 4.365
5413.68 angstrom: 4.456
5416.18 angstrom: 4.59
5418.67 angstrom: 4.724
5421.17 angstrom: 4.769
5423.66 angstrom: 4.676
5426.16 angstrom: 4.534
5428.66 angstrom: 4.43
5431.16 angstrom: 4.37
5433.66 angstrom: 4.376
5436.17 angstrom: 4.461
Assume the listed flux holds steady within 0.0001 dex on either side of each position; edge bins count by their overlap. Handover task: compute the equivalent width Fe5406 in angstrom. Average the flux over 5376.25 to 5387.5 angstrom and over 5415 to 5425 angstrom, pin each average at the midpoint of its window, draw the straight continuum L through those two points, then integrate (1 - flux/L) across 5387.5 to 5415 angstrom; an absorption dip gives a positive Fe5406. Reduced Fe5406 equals 2.1 angstrom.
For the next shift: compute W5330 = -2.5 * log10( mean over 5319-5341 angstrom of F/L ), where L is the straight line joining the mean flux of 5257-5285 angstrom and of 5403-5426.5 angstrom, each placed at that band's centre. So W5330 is -0.08 mag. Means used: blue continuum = 4.14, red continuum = 4.51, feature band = 4.64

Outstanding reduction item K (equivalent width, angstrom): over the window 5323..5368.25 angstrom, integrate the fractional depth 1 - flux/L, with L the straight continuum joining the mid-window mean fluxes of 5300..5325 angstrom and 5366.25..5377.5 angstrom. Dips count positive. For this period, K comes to -0.25 angstrom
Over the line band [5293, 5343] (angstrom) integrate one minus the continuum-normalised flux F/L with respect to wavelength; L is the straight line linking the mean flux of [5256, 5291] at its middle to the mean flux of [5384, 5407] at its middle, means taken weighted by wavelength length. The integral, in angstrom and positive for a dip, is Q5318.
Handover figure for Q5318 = -4.8 angstrom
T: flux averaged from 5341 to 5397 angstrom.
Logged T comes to 4.74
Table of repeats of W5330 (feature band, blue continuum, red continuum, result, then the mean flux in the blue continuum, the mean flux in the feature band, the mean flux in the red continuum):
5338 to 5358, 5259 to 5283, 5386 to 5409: -0.15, 4.08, 4.83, 4.31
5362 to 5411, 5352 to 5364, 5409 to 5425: 0.07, 5.07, 4.54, 4.58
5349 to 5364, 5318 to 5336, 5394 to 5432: -0.11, 4.62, 5.04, 4.44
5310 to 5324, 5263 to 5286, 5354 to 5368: -0.05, 4.2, 4.83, 5.05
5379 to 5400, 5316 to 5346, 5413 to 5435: 0.04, 4.65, 4.43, 4.55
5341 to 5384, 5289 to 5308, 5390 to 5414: -0.10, 4.56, 4.84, 4.3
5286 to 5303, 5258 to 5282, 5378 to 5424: -0.09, 4.06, 4.5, 4.46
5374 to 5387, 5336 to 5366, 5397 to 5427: 0.00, 4.89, 4.66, 4.46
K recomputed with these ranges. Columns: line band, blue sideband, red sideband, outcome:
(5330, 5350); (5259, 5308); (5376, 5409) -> -1.4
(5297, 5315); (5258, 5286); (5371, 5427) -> -2.2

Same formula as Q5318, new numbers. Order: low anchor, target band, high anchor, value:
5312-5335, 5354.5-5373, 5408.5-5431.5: -1.3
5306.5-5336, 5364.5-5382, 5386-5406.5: -1.3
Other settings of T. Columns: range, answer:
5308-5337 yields 4.75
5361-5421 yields 4.56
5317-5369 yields 4.8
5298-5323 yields 4.79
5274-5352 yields 4.67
